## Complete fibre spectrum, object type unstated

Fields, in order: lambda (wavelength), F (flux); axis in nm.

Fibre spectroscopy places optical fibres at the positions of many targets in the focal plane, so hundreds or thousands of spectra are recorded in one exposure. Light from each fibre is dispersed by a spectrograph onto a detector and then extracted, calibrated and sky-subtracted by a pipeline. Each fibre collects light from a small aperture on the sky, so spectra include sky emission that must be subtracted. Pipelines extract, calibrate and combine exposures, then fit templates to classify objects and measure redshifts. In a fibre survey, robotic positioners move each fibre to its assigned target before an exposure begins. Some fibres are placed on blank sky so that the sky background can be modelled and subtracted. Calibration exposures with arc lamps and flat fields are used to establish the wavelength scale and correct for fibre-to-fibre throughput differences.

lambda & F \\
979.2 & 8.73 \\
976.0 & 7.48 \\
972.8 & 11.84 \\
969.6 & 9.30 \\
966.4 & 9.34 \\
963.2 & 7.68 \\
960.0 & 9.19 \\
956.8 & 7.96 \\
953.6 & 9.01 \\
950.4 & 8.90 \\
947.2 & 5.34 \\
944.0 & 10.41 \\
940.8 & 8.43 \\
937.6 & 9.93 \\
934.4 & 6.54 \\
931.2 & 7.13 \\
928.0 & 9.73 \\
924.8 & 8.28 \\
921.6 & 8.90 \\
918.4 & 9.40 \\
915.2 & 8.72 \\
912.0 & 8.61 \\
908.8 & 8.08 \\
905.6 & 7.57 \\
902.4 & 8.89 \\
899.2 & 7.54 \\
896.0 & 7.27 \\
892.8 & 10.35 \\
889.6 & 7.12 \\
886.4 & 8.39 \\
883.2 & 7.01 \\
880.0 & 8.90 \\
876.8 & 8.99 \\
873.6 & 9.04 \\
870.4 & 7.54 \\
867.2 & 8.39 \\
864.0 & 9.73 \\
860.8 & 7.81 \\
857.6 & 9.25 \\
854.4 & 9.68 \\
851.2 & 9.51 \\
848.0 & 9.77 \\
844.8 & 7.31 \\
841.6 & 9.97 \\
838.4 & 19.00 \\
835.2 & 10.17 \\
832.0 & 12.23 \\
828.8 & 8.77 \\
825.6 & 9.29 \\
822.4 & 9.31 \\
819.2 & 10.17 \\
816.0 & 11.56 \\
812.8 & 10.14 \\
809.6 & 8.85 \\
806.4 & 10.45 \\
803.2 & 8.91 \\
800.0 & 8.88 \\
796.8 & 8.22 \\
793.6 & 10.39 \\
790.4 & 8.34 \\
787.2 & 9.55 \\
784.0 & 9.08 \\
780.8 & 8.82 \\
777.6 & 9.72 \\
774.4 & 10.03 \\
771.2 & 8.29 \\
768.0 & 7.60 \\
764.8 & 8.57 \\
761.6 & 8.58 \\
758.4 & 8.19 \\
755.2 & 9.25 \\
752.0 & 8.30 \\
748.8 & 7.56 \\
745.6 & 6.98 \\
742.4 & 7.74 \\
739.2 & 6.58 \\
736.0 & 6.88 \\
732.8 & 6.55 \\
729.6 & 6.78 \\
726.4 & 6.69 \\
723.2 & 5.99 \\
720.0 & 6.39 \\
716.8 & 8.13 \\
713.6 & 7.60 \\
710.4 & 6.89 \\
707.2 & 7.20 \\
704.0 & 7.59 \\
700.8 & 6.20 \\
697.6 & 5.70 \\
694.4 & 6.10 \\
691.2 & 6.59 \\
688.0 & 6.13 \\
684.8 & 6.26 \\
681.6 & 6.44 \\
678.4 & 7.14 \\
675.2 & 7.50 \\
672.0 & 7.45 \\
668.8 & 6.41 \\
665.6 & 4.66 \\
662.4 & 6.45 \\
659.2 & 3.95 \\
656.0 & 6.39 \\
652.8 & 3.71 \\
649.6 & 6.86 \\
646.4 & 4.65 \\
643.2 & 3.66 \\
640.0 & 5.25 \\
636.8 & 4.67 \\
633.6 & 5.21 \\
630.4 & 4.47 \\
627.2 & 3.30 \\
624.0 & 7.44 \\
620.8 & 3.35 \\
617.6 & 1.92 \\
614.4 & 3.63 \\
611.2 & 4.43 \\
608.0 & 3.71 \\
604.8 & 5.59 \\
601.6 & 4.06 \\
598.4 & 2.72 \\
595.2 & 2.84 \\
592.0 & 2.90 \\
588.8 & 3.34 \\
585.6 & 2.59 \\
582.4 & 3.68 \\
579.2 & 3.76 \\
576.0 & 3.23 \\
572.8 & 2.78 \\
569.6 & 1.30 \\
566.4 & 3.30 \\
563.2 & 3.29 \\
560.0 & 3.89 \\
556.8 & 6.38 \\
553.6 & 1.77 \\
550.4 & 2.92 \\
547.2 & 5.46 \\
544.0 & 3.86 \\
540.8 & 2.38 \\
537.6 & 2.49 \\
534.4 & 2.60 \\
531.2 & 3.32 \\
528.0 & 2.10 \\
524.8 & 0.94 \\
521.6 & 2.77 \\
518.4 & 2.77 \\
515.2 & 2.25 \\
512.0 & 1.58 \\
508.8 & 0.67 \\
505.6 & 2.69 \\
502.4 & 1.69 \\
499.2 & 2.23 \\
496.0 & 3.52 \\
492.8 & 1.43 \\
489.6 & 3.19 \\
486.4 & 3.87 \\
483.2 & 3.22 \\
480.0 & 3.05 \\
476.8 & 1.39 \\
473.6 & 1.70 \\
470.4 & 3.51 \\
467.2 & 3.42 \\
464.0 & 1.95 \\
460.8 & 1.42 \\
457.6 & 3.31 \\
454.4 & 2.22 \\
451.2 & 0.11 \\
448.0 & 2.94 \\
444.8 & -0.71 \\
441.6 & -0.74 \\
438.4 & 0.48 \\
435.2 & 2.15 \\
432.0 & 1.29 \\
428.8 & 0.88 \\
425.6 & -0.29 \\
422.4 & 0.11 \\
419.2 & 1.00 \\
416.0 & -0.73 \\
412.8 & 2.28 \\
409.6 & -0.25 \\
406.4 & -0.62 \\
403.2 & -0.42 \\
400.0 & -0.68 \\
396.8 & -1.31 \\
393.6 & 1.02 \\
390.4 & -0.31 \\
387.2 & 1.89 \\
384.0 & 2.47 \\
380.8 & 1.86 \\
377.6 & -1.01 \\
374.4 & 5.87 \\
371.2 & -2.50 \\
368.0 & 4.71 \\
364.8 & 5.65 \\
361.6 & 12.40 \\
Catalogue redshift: 0.676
